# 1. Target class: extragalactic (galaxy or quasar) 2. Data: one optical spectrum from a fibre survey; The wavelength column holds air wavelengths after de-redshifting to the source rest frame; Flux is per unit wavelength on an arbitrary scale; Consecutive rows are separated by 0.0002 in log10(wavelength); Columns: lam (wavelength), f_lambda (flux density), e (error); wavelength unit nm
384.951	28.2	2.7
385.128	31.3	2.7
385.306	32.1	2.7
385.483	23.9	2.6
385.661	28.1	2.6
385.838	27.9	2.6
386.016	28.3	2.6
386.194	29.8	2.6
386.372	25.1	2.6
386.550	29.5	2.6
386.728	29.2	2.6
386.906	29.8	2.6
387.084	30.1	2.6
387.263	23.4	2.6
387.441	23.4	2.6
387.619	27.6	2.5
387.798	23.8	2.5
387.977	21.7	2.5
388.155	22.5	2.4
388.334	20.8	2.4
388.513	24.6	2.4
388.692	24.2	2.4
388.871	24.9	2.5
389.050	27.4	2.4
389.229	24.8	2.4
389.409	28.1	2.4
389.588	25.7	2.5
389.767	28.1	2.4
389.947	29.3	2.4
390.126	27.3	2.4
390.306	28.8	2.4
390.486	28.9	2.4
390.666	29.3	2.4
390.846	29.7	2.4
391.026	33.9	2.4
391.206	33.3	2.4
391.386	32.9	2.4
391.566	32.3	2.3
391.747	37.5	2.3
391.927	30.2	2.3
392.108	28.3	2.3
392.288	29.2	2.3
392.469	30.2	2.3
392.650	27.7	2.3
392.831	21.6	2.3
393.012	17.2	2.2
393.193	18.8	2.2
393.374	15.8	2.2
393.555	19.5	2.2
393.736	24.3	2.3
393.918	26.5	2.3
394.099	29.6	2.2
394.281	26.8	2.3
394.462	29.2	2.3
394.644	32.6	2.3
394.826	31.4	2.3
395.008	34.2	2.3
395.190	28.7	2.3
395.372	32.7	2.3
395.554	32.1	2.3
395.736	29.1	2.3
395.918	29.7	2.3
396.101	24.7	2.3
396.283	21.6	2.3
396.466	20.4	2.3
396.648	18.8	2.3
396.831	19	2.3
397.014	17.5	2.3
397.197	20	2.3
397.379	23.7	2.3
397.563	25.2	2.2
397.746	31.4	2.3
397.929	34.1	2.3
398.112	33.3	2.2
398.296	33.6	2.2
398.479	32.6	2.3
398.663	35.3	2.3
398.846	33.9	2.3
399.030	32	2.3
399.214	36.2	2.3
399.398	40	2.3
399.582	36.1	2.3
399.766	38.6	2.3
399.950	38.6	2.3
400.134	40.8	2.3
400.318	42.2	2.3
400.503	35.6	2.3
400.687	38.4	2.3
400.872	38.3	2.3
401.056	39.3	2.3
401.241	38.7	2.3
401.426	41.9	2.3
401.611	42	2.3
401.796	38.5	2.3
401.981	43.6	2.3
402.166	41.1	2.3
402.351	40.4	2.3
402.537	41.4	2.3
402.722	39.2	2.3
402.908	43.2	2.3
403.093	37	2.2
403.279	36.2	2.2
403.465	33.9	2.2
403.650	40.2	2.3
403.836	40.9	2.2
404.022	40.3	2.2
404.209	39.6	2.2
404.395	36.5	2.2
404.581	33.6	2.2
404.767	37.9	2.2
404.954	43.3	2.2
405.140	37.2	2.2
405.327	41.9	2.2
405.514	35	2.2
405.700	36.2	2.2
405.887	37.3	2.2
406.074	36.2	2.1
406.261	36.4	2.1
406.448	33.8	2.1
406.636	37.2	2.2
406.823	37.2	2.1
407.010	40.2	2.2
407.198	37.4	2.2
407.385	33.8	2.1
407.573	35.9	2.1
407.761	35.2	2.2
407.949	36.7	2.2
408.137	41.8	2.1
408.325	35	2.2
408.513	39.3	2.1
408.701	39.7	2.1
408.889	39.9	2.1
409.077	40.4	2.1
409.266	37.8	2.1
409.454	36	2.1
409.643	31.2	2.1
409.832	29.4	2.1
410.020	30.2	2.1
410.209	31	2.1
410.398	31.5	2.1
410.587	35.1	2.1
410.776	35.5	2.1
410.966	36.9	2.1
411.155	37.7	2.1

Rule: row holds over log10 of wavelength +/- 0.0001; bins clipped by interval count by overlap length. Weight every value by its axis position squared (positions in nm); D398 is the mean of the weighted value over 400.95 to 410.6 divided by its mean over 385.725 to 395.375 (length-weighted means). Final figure 1.5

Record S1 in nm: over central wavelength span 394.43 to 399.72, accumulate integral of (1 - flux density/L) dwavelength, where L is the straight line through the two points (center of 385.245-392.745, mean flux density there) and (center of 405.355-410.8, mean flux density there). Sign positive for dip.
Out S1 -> 0.34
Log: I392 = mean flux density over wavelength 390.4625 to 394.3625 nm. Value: 27.4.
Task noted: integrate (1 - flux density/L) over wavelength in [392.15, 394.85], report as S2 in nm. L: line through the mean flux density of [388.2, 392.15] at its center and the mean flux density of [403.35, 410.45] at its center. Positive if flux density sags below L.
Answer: 0.444 nm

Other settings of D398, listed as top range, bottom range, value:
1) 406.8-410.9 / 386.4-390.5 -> 1.52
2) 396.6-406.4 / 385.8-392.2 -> 1.38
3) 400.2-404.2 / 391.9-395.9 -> 1.53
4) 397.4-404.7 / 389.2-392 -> 1.31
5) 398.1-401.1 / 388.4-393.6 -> 1.41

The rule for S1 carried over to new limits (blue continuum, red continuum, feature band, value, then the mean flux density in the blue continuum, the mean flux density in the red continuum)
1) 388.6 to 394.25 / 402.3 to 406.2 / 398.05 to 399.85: -0.07 nm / 27.3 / 38.4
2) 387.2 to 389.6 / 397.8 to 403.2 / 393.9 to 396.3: 0.18 nm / 24.5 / 38.1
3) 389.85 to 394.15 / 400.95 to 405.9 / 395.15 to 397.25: 0.48 nm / 27.6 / 39.1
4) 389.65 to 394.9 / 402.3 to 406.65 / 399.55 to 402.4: -0.37 nm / 27.9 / 38.1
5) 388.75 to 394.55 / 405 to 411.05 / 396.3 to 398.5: 0.37 nm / 27.4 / 36.2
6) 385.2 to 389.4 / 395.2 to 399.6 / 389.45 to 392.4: -0.34 nm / 26.3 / 28.8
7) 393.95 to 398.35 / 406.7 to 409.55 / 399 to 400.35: -0.34 nm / 27.4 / 37.7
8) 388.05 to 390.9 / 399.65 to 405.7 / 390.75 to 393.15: -0.05 nm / 26.5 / 39.2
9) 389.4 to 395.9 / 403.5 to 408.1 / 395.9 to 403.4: -0.14 nm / 28.4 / 37.5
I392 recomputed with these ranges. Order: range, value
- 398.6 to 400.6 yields 37.3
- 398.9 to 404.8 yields 38.8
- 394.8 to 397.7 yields 25.5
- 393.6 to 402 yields 31.9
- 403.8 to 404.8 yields 38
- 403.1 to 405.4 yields 38.4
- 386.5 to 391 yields 26.6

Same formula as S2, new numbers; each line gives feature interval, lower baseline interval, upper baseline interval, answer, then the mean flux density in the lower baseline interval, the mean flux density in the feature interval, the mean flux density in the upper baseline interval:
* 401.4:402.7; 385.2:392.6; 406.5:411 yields -0.307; 28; 41.1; 36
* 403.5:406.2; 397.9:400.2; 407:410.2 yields -0.160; 35.8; 38.2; 36.2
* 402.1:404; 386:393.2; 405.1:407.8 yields -0.246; 27.4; 39.4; 36.7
